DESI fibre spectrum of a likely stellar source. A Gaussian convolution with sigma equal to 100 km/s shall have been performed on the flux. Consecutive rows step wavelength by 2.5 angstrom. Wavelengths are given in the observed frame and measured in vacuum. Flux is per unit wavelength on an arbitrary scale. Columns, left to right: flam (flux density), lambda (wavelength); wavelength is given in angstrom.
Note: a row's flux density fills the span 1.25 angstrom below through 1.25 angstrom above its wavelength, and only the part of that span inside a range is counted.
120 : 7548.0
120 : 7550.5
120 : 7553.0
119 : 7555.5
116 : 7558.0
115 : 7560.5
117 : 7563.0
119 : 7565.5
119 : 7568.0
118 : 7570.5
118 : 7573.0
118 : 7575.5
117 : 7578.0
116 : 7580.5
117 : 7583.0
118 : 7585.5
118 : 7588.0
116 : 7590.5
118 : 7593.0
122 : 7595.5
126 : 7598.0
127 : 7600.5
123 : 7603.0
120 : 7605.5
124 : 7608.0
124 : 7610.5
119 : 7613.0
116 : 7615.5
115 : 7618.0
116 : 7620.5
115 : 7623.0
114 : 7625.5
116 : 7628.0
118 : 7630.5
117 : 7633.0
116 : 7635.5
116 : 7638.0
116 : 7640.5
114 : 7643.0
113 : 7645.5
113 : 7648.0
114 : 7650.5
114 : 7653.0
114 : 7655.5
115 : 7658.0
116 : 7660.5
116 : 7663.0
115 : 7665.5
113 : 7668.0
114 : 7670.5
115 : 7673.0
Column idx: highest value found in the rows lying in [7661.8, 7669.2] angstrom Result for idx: 116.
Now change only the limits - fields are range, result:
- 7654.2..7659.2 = 115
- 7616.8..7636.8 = 118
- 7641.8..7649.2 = 114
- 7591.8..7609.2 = 127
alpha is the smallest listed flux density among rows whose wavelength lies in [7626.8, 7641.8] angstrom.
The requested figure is 116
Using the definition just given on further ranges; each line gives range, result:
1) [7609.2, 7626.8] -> 114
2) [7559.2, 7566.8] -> 115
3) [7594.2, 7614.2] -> 119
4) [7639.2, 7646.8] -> 113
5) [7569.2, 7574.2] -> 118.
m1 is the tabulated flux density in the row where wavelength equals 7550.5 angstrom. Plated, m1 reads 120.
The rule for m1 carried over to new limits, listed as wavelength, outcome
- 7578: 117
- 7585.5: 118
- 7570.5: 118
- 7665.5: 115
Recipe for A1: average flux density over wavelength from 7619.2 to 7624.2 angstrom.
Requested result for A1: 116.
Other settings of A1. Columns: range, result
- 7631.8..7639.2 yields 116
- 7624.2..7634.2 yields 116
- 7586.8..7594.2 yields 117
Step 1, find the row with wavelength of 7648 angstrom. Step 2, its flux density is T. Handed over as 113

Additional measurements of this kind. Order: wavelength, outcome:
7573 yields 118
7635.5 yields 116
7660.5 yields 116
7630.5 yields 118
